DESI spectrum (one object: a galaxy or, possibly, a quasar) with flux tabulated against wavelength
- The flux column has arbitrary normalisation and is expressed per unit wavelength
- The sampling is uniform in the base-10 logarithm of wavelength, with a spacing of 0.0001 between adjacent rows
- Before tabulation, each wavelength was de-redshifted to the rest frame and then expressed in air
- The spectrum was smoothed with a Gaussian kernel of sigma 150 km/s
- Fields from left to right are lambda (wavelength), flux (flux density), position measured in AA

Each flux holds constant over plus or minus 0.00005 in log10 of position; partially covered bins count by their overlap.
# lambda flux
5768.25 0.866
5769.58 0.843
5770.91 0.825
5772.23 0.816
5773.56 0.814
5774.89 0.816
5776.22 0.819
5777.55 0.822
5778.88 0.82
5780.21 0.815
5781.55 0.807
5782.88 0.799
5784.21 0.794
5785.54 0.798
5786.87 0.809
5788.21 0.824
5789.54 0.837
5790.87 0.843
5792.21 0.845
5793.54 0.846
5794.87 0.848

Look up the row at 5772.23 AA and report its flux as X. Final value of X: 0.816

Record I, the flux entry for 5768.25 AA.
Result 0.866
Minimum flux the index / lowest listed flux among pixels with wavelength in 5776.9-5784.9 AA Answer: 0.794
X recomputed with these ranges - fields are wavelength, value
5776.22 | 0.819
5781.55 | 0.807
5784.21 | 0.794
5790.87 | 0.843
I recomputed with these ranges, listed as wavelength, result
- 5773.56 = 0.814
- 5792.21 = 0.845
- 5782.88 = 0.799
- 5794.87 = 0.848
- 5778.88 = 0.82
